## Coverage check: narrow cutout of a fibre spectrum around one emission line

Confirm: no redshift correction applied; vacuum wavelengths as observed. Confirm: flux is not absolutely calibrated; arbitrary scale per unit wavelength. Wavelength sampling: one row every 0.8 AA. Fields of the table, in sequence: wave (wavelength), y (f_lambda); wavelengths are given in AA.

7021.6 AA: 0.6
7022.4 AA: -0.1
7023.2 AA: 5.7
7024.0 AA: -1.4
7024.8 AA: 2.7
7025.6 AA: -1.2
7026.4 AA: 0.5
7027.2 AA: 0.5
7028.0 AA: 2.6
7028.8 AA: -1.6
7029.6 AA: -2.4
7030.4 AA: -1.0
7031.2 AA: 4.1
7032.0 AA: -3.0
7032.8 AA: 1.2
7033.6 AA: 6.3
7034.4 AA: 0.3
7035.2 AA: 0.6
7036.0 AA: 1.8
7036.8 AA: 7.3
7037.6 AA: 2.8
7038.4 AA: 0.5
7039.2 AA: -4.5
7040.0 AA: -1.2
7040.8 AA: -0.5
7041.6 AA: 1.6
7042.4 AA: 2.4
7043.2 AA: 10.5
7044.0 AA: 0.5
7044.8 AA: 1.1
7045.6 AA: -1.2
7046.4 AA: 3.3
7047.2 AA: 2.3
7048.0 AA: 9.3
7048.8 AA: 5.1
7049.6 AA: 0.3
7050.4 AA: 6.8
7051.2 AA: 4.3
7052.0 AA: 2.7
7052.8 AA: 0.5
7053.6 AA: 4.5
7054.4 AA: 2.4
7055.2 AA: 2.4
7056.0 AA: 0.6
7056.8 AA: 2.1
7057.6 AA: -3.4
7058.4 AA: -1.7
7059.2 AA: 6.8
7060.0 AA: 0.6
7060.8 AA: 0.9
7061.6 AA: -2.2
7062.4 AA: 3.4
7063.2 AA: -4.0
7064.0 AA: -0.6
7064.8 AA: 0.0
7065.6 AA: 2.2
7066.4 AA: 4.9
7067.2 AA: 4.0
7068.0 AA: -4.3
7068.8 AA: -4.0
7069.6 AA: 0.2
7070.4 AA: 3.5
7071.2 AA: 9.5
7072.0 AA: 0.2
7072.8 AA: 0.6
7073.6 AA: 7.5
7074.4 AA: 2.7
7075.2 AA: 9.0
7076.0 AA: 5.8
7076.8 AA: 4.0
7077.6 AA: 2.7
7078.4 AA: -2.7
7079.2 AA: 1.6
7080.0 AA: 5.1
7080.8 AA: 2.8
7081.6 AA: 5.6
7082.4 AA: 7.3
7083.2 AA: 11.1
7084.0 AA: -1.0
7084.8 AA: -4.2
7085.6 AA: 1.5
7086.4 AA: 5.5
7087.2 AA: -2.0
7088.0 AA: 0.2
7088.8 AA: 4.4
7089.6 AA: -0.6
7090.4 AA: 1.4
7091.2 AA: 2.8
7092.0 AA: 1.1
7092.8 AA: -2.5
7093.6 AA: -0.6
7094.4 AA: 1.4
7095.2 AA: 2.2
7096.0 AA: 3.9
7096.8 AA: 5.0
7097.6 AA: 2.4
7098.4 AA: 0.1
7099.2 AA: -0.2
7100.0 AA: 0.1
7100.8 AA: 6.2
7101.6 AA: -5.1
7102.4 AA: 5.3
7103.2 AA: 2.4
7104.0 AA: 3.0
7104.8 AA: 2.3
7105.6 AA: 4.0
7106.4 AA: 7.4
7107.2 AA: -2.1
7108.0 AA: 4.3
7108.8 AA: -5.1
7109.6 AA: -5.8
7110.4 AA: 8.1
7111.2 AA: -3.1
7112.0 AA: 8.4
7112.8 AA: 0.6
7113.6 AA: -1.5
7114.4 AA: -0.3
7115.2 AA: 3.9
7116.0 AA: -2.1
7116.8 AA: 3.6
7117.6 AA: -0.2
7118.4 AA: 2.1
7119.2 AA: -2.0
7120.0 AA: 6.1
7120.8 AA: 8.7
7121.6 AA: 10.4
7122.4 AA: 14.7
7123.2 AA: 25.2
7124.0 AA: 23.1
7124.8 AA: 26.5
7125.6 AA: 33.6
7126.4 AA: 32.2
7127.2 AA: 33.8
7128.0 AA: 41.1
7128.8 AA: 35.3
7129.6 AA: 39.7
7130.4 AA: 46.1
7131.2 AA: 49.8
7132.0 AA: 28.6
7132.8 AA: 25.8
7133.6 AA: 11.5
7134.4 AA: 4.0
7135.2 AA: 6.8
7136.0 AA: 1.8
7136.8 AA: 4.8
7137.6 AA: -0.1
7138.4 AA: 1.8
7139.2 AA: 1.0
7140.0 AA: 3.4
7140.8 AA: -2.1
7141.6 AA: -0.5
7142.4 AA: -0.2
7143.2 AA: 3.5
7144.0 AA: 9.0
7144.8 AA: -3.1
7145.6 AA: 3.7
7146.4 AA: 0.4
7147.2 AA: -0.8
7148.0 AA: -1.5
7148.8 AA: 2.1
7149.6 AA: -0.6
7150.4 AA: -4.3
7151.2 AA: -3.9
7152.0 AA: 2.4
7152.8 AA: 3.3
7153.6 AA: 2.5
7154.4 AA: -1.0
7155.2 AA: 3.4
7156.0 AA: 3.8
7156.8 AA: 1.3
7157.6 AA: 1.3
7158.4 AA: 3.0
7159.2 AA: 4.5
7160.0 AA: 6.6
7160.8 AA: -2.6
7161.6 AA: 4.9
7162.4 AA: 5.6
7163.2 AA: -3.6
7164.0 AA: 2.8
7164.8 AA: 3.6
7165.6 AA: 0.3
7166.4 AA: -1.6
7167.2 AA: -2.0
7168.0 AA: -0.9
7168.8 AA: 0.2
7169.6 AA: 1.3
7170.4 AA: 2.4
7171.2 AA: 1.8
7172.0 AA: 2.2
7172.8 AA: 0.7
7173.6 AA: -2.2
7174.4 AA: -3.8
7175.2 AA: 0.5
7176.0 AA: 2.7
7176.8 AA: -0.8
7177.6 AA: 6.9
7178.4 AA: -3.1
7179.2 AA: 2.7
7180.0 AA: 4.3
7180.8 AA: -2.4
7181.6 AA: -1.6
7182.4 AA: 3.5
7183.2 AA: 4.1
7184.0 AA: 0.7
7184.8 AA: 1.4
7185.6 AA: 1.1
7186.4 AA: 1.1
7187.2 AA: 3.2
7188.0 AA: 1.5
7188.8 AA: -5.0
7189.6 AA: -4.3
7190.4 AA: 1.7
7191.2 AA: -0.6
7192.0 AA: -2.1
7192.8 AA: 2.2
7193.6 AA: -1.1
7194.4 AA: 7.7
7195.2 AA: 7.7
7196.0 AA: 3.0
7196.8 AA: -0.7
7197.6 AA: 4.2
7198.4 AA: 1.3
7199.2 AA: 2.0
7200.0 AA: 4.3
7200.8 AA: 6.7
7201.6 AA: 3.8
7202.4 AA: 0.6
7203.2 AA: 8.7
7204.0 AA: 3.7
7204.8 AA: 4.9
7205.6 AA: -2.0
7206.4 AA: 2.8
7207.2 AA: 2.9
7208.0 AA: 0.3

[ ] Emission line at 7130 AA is [O II] 3727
